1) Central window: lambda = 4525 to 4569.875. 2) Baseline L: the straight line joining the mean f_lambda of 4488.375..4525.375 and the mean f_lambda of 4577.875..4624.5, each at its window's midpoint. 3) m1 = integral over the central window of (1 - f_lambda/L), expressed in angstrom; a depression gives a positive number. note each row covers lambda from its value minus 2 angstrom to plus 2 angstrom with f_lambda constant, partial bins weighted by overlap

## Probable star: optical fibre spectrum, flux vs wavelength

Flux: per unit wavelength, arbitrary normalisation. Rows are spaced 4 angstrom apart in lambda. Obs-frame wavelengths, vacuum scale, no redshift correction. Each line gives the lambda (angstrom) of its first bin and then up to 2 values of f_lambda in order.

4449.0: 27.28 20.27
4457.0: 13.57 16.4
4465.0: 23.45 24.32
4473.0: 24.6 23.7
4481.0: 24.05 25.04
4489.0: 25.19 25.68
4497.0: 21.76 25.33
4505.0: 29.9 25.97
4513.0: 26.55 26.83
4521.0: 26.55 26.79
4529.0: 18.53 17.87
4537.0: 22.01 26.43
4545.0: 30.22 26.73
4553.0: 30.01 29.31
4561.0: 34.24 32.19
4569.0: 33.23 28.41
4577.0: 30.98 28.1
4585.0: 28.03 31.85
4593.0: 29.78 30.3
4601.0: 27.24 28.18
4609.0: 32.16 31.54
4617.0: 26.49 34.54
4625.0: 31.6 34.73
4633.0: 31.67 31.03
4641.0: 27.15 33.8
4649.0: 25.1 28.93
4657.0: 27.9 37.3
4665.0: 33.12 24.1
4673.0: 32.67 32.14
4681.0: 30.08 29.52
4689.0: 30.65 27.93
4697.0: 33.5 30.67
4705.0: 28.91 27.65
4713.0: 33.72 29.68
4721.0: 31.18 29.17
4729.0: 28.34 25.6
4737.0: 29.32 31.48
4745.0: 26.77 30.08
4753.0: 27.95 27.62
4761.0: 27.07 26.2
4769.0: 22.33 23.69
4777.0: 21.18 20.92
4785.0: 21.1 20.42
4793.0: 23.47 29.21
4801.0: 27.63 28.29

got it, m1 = 1.01 angstrom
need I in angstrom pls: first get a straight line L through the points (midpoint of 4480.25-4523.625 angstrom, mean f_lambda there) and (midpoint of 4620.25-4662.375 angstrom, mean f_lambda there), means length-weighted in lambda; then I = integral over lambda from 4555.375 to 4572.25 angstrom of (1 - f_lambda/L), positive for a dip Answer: -2.3 angstrom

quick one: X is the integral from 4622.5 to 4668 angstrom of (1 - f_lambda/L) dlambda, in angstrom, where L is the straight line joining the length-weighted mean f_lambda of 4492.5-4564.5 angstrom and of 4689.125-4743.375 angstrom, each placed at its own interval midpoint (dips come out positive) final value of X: -4.1 angstrom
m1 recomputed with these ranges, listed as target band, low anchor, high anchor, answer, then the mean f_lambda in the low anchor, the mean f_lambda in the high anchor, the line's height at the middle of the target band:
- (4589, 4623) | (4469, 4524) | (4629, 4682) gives -1.4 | 25.5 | 30.6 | 29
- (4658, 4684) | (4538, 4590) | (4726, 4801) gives -3.5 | 29.8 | 25.8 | 27.7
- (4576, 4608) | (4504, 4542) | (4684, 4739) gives -3.5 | 24.6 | 29.7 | 26.4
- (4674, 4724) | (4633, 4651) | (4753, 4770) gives -4.5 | 29.5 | 26.3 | 28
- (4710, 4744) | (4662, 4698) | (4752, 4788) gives -3.2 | 30.5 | 24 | 27.1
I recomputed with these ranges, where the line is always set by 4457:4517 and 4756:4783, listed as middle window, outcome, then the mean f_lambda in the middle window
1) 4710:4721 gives -3.3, 31.2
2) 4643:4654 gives -2.4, 29.3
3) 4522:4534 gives 1.2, 21.8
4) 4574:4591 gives -3.9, 29.7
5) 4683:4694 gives -2.5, 29.5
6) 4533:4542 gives 0.6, 22.6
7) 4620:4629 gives -3.4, 33.3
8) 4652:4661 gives -2.3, 30.3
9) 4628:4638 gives -3.5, 32.4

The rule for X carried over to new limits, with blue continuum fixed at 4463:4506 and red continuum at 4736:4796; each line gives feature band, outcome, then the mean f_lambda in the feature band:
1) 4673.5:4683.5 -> -2.4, 31.3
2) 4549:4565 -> -3.8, 30.8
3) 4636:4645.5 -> -1.9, 30.1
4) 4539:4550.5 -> -1.4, 27.8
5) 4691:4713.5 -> -4.5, 30.2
